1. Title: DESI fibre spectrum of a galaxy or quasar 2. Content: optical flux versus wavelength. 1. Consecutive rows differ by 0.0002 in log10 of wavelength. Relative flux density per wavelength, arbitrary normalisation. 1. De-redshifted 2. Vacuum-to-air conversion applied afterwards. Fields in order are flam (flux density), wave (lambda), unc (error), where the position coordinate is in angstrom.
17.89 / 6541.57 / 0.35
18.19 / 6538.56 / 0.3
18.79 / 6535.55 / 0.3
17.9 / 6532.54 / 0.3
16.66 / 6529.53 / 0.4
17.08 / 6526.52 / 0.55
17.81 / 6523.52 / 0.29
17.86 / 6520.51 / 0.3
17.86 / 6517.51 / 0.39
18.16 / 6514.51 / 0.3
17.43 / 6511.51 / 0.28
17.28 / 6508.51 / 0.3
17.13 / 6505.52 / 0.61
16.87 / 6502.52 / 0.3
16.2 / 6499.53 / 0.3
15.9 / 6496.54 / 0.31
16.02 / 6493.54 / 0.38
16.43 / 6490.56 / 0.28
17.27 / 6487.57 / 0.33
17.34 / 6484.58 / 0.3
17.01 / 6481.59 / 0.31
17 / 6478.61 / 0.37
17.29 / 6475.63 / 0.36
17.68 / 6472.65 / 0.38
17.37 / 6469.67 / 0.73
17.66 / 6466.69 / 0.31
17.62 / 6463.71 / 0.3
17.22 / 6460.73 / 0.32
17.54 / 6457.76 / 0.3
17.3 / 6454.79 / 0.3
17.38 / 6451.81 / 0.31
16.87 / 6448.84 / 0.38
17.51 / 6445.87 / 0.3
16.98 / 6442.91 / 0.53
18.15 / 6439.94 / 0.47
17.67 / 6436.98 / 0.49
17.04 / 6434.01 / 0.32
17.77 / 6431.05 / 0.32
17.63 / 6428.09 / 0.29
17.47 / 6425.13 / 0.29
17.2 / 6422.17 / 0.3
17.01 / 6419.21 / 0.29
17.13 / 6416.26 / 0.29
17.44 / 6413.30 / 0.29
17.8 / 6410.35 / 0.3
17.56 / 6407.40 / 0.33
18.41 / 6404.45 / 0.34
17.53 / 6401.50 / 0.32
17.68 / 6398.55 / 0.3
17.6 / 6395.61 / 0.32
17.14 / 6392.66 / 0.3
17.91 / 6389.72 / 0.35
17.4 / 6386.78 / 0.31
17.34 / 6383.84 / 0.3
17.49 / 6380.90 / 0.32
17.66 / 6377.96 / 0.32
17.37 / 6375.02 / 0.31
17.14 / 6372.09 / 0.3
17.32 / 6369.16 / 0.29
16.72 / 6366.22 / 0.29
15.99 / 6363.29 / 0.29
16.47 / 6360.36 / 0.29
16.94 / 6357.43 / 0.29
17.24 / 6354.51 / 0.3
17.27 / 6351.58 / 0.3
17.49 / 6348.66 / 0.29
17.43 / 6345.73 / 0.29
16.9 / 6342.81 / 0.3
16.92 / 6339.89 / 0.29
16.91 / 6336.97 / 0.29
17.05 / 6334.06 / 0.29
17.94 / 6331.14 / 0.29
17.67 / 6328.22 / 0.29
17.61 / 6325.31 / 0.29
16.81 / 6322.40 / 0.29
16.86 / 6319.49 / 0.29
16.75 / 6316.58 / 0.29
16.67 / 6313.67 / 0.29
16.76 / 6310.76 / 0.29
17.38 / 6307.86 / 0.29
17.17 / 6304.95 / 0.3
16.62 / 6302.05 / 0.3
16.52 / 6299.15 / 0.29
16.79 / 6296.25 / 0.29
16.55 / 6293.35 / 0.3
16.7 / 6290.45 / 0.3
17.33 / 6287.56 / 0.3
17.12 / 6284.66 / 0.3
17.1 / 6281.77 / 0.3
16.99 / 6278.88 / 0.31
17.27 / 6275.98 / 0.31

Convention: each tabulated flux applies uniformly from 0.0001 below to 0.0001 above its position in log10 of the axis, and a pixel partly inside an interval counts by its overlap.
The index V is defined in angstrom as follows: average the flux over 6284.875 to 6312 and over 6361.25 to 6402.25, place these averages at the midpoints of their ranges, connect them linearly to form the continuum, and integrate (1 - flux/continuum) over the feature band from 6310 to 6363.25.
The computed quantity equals 0.0 angstrom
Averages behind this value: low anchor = 16.9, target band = 17.1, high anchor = 17.3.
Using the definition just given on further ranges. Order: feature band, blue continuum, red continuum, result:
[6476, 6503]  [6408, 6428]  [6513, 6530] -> 1.3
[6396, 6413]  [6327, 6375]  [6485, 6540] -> -0.6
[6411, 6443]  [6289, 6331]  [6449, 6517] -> -0.7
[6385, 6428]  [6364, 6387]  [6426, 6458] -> -0.5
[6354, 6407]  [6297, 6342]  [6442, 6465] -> -0.4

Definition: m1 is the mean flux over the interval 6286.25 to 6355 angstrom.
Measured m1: 17.1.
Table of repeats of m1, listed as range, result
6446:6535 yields 17.2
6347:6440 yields 17.4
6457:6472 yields 17.5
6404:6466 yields 17.4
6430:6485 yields 17.4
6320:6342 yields 17.2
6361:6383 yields 17.1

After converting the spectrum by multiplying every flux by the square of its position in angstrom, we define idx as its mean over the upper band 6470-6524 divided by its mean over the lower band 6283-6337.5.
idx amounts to 1.1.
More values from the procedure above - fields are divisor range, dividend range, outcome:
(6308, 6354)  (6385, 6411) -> 1.05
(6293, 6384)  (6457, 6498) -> 1.05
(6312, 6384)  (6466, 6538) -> 1.06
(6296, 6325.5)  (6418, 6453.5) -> 1.07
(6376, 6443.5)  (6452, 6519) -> 1.00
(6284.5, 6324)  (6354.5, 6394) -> 1.04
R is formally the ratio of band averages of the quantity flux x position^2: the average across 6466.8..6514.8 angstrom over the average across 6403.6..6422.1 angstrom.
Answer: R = 1.0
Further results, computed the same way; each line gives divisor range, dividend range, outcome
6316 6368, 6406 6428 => 1.04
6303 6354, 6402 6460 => 1.05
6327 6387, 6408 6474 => 1.04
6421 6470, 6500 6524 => 1.02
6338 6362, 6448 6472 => 1.05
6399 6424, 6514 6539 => 1.05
